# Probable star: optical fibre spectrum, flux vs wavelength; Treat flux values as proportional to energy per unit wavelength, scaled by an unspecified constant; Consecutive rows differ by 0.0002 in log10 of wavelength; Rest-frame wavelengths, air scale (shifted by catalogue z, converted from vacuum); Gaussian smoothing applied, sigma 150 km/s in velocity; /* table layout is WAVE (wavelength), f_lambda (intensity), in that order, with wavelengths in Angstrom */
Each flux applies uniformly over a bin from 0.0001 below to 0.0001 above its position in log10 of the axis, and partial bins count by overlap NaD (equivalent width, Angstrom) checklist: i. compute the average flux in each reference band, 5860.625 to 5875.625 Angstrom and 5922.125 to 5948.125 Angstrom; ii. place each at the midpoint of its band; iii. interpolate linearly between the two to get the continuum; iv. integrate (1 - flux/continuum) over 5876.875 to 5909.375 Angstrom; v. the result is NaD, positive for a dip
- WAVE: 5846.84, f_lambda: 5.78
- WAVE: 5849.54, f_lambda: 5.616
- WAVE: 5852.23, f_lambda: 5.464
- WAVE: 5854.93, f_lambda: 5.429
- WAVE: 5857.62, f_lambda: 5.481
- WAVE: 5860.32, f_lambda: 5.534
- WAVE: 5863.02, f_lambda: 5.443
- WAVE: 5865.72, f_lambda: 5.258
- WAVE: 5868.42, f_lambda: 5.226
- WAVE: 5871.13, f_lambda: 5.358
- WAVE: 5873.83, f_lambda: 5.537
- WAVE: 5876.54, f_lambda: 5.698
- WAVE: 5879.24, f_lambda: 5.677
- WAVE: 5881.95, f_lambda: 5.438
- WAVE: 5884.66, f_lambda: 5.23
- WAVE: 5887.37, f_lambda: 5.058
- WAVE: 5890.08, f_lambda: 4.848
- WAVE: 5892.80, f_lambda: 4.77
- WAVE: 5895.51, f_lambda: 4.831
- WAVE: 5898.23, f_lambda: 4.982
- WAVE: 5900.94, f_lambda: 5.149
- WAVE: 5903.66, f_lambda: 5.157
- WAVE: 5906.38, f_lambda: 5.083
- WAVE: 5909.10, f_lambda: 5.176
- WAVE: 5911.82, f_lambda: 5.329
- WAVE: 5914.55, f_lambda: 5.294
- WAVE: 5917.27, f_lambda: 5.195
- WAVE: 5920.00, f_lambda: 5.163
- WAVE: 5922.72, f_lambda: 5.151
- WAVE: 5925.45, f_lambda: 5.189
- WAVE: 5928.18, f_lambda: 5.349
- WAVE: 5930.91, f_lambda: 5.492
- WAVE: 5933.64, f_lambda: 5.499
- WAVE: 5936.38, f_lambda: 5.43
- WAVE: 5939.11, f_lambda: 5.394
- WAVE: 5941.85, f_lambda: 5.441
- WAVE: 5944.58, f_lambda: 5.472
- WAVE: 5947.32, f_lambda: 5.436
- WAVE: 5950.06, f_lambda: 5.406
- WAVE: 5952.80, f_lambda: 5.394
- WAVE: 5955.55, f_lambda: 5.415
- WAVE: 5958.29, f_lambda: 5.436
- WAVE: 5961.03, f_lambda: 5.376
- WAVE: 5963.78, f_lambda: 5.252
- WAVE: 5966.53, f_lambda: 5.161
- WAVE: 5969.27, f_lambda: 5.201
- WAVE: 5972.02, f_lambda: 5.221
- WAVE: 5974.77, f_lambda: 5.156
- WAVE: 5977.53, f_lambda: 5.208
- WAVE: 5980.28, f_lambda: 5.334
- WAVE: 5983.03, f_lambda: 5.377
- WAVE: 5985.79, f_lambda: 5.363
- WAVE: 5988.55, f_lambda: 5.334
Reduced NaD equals 1.5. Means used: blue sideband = 5.38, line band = 5.13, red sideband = 5.39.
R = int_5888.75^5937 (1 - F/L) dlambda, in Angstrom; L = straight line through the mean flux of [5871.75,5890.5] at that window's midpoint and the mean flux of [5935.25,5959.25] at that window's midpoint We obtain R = 2.1 Angstrom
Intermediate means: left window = 5.38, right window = 5.42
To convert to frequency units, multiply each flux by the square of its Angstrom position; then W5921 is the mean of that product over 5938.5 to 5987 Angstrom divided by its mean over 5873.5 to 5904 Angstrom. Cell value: 1.1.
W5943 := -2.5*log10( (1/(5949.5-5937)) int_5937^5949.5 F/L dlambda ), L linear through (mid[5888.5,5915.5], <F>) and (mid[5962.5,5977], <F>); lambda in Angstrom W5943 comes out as -0.06 mag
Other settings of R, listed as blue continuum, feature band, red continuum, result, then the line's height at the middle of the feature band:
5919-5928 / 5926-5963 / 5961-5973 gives -1.47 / 5.21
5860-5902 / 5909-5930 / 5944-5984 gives 0.16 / 5.28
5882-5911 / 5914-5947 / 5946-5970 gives -0.81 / 5.21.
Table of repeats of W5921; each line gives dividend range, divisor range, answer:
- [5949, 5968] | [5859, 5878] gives 1.01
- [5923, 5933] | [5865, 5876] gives 1.01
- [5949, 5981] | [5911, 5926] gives 1.03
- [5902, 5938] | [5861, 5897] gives 1.02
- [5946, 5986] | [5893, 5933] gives 1.04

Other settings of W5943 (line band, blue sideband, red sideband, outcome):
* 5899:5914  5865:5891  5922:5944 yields 0.038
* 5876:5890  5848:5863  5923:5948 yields 0.023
